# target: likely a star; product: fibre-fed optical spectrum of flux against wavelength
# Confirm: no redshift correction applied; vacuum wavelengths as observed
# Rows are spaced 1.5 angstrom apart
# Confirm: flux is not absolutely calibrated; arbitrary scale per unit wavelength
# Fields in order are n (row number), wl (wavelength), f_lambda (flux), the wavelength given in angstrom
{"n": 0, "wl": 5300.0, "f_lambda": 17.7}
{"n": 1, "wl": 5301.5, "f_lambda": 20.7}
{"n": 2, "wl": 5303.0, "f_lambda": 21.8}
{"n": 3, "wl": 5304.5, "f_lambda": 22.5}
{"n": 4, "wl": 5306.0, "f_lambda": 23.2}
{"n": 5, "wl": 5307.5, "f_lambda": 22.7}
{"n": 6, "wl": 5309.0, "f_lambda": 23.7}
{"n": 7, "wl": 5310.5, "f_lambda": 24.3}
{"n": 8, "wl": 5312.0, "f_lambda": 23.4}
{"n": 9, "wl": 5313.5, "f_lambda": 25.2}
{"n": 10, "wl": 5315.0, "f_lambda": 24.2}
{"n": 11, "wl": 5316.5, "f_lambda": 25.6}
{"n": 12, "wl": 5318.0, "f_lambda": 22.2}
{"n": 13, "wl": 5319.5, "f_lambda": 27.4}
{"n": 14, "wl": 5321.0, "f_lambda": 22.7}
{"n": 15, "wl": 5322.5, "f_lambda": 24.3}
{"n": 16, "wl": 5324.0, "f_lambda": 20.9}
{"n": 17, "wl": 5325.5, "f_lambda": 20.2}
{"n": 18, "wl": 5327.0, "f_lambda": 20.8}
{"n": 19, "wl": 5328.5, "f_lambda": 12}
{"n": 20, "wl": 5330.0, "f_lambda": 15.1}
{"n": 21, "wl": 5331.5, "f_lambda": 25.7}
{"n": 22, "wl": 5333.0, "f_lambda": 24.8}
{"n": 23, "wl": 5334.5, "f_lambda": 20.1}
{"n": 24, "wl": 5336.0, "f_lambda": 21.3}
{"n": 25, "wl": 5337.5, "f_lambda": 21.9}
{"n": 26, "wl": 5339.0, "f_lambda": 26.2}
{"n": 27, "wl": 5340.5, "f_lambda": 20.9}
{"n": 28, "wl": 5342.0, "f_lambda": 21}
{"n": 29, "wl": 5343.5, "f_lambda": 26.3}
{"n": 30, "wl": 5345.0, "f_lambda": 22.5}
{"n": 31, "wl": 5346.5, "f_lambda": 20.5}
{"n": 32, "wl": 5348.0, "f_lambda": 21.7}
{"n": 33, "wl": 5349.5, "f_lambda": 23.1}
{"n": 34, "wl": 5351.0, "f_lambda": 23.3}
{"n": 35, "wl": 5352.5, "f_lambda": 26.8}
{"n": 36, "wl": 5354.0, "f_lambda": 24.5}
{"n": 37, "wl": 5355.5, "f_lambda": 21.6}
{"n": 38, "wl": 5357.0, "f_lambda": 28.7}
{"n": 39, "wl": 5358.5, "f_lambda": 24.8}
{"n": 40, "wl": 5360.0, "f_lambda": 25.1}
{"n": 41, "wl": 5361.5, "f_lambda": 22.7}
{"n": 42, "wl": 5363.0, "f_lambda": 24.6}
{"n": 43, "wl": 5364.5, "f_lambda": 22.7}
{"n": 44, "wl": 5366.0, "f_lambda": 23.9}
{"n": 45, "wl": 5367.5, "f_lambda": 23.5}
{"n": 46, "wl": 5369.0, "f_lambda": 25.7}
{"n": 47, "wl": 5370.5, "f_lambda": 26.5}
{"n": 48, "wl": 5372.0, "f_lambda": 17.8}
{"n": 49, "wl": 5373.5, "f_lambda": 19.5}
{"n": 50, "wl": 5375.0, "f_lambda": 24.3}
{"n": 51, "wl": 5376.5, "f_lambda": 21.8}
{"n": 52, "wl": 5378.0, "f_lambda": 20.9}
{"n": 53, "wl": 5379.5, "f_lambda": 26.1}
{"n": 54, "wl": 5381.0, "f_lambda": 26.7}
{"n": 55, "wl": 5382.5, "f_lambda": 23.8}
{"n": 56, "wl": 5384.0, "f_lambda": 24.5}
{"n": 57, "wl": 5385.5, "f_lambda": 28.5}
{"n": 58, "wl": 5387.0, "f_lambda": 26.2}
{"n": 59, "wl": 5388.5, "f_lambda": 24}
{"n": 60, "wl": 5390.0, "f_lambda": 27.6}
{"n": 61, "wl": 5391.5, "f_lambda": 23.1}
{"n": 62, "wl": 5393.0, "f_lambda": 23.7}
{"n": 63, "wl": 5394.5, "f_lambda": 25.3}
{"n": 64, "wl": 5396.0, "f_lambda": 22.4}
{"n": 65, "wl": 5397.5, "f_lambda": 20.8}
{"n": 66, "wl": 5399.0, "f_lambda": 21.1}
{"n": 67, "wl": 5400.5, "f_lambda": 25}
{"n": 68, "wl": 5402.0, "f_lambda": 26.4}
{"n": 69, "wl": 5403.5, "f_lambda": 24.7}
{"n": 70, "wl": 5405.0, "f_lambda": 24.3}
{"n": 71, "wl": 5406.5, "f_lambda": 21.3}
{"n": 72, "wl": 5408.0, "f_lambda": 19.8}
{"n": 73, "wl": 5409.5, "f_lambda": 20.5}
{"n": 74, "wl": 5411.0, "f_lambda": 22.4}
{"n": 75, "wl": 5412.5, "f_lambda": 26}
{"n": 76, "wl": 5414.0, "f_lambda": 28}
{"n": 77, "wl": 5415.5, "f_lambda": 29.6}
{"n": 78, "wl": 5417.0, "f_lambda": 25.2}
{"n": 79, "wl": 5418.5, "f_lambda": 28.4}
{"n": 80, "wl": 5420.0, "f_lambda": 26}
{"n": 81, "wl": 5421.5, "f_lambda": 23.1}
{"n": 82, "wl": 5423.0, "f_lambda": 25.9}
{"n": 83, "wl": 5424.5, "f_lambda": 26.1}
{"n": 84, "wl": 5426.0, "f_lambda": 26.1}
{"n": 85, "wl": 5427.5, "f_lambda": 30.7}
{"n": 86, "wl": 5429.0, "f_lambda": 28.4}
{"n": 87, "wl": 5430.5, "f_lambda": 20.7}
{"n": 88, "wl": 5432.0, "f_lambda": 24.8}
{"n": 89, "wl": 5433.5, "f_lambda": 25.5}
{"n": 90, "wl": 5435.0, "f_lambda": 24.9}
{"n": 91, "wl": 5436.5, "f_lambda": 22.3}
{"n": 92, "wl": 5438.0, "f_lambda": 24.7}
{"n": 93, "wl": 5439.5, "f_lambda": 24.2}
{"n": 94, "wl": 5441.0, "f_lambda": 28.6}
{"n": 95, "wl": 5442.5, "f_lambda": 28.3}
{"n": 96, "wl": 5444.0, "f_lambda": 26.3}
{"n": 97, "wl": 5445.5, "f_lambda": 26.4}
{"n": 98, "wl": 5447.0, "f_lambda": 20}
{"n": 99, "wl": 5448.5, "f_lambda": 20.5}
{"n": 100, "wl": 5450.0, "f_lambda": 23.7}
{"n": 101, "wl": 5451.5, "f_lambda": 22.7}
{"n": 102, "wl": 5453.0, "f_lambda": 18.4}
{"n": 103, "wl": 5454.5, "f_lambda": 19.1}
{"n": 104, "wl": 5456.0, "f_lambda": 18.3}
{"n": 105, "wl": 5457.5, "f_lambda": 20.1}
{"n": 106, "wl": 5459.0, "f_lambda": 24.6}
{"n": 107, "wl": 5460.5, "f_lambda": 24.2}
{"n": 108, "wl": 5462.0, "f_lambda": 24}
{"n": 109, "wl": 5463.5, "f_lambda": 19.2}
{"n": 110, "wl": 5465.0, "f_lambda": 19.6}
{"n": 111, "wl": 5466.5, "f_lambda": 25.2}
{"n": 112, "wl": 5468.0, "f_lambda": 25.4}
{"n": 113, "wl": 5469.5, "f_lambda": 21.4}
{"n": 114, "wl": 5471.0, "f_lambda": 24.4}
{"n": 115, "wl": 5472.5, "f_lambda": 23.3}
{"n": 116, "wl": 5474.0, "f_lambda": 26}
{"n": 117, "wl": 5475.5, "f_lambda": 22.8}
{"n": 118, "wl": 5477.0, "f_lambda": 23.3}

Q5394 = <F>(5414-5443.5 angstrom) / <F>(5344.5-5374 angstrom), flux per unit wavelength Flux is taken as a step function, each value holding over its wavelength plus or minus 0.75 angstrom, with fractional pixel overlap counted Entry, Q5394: 1.11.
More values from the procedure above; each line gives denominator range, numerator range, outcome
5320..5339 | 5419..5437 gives 1.21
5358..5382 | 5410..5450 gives 1.08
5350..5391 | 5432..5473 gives 0.95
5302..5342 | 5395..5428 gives 1.10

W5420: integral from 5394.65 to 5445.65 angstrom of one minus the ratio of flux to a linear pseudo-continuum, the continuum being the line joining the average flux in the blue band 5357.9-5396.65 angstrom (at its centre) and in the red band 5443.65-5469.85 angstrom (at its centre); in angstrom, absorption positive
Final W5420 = -4.3 angstrom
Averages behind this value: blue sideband 24.1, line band 25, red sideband 22.1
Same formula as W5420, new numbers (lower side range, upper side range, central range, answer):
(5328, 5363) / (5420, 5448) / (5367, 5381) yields 0.3 angstrom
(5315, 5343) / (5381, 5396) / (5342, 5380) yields 0.2 angstrom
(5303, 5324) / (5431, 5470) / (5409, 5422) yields -1.3 angstrom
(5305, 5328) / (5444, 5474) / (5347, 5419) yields -4.1 angstrom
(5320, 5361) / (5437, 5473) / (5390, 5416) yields -1.2 angstrom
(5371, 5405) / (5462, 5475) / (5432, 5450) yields -1.0 angstrom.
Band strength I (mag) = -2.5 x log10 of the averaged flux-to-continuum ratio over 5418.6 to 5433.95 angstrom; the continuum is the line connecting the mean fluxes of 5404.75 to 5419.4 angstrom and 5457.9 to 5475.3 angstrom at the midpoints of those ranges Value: -0.07 mag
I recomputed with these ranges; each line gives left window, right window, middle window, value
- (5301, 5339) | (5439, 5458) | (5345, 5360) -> -0.07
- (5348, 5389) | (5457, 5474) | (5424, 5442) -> -0.10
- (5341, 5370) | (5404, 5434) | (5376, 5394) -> -0.02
